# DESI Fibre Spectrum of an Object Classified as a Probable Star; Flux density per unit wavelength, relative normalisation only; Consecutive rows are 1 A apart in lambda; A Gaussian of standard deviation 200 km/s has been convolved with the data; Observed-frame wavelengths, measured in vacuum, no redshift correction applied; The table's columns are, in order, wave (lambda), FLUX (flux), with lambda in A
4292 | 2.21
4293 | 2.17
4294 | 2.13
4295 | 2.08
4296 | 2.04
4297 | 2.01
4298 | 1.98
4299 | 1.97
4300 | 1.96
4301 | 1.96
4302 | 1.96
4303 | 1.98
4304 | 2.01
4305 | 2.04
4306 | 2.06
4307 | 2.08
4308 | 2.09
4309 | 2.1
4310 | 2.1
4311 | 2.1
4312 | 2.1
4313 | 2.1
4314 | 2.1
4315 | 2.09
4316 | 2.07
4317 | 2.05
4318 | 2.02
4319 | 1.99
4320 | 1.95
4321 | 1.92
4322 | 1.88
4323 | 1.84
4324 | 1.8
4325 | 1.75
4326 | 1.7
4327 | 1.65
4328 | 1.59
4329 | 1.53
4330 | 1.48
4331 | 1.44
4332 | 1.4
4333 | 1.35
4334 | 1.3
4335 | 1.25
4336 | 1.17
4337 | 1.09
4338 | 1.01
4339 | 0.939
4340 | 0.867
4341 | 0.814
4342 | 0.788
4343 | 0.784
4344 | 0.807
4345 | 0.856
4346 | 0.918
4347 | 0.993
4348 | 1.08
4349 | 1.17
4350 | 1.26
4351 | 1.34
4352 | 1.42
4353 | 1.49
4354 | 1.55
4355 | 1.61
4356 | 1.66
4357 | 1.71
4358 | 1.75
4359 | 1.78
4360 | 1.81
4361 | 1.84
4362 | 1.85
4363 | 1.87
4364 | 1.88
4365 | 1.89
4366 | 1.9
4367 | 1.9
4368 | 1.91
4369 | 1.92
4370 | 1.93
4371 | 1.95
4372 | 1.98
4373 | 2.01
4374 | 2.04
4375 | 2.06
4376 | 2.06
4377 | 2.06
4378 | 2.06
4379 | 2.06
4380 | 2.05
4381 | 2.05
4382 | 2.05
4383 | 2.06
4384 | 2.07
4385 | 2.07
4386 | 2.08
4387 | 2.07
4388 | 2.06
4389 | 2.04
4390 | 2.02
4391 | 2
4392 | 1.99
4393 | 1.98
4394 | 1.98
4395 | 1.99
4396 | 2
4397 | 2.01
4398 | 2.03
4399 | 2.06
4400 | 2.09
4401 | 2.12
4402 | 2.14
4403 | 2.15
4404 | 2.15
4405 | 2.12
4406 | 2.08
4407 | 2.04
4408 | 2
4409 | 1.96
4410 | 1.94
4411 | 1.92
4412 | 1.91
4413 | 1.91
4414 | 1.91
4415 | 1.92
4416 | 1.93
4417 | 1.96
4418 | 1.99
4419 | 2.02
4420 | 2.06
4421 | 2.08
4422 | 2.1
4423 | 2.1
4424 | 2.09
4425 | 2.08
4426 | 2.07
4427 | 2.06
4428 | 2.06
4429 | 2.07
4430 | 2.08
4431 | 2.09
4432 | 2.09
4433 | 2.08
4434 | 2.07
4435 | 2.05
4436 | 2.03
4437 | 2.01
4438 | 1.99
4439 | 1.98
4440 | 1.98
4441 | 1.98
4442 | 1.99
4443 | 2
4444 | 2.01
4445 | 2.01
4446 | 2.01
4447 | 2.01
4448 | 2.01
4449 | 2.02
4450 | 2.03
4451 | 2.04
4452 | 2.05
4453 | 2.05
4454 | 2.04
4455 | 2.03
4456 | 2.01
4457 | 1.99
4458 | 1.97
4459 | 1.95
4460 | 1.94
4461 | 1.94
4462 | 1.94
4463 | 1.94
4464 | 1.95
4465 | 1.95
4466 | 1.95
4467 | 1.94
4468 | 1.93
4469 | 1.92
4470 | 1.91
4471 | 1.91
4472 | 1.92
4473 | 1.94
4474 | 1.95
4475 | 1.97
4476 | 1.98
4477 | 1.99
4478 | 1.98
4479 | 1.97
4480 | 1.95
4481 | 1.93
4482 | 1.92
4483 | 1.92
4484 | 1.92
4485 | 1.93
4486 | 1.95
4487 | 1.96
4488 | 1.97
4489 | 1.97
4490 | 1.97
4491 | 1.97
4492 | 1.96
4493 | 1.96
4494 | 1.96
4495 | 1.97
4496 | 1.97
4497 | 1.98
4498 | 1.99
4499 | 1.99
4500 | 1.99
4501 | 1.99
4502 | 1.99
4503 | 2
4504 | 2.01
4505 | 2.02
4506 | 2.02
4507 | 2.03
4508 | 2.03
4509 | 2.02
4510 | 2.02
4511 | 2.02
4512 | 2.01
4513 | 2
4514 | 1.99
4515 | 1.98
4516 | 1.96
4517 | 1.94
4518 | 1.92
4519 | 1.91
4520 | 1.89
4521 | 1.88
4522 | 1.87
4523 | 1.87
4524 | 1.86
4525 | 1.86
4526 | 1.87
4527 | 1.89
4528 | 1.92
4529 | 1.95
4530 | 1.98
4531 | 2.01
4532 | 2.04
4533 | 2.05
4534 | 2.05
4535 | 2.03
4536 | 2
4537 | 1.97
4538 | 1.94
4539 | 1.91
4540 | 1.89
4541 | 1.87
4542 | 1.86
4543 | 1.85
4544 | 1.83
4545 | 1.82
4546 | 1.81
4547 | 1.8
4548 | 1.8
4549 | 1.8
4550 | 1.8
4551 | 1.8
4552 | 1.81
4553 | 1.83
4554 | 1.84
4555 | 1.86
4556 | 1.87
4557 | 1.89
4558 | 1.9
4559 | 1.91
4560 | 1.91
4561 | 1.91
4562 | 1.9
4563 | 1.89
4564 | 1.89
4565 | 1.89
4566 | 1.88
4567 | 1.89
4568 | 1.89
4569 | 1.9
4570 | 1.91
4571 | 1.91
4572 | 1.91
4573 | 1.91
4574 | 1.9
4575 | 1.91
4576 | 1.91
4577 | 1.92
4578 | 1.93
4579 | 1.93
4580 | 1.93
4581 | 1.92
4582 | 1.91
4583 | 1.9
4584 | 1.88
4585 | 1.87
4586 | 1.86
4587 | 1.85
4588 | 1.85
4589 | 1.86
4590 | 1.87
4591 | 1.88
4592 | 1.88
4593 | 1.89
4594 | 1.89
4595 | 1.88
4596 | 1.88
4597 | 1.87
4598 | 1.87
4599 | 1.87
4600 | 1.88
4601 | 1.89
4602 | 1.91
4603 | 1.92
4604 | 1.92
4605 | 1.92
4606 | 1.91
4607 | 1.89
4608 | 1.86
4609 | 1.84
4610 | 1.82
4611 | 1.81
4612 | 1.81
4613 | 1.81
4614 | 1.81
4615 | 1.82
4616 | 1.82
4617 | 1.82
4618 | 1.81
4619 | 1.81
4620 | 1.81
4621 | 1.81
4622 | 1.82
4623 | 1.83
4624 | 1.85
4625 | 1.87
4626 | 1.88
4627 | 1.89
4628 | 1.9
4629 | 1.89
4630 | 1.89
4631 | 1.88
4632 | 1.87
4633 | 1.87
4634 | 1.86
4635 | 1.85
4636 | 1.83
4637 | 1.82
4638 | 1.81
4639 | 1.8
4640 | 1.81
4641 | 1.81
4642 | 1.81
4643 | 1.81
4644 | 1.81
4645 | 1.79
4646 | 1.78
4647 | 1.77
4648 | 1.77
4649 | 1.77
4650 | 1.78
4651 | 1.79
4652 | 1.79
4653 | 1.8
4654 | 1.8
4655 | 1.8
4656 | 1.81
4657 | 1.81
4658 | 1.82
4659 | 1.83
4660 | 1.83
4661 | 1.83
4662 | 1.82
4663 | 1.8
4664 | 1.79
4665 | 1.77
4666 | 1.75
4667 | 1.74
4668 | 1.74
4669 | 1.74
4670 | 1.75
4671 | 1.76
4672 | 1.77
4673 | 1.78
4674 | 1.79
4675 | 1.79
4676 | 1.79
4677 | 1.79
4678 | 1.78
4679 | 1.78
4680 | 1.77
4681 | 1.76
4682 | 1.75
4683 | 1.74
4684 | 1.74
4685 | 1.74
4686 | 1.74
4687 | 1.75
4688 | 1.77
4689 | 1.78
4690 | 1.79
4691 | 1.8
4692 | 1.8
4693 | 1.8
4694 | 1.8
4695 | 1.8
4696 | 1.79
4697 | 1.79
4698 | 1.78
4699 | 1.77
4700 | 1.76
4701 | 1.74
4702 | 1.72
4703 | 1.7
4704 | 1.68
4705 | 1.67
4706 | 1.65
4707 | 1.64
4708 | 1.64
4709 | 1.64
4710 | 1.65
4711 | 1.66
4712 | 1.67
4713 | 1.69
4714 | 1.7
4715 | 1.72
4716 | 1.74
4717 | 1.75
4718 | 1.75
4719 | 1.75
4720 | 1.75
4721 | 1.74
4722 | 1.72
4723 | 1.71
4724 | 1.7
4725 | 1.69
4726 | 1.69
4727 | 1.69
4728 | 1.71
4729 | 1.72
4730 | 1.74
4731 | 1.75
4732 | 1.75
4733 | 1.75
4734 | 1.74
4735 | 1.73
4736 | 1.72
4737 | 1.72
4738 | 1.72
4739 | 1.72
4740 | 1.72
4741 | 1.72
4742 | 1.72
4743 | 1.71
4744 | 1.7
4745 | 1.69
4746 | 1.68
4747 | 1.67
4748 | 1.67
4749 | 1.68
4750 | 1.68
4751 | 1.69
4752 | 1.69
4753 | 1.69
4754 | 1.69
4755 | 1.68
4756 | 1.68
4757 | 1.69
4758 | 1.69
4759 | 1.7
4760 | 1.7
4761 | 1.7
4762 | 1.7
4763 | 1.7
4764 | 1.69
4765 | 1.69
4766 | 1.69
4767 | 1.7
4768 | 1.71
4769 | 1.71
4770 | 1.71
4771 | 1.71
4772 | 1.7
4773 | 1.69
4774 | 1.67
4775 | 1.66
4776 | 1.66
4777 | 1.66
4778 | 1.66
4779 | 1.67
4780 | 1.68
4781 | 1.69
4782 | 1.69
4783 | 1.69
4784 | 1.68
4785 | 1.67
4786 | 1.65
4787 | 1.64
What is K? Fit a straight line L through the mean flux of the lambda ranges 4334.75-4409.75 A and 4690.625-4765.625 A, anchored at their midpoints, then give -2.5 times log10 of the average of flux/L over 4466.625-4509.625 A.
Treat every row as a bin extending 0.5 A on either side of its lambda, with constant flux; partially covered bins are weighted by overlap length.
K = -0.137 mag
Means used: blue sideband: 1.74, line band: 1.97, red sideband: 1.71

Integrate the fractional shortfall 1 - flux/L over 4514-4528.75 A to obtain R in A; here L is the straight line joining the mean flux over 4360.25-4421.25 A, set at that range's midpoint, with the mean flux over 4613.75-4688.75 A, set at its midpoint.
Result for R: 0.0 A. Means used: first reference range 2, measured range 1.91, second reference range 1.8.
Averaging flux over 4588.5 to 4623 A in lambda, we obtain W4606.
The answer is 1.86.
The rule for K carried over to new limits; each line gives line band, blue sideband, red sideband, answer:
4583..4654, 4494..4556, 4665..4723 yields -0.01 mag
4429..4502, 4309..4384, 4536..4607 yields -0.12 mag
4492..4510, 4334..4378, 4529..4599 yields -0.12 mag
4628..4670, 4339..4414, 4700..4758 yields -0.05 mag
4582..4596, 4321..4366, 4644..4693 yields -0.11 mag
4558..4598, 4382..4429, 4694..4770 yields -0.02 mag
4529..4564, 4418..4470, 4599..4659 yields 0.01 mag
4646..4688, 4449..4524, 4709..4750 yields 0.00 mag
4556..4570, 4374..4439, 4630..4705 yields 0.00 mag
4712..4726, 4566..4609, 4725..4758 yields 0.01 mag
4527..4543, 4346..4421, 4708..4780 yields -0.08 mag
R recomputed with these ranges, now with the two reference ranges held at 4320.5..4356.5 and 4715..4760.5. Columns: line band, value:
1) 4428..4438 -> -4.6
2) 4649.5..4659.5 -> -1.1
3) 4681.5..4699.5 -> -1.2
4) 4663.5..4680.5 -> -1.3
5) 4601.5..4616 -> -2.5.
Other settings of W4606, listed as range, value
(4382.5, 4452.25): 2.03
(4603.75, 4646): 1.84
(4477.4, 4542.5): 1.96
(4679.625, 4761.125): 1.72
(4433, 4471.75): 1.99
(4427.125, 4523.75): 1.98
